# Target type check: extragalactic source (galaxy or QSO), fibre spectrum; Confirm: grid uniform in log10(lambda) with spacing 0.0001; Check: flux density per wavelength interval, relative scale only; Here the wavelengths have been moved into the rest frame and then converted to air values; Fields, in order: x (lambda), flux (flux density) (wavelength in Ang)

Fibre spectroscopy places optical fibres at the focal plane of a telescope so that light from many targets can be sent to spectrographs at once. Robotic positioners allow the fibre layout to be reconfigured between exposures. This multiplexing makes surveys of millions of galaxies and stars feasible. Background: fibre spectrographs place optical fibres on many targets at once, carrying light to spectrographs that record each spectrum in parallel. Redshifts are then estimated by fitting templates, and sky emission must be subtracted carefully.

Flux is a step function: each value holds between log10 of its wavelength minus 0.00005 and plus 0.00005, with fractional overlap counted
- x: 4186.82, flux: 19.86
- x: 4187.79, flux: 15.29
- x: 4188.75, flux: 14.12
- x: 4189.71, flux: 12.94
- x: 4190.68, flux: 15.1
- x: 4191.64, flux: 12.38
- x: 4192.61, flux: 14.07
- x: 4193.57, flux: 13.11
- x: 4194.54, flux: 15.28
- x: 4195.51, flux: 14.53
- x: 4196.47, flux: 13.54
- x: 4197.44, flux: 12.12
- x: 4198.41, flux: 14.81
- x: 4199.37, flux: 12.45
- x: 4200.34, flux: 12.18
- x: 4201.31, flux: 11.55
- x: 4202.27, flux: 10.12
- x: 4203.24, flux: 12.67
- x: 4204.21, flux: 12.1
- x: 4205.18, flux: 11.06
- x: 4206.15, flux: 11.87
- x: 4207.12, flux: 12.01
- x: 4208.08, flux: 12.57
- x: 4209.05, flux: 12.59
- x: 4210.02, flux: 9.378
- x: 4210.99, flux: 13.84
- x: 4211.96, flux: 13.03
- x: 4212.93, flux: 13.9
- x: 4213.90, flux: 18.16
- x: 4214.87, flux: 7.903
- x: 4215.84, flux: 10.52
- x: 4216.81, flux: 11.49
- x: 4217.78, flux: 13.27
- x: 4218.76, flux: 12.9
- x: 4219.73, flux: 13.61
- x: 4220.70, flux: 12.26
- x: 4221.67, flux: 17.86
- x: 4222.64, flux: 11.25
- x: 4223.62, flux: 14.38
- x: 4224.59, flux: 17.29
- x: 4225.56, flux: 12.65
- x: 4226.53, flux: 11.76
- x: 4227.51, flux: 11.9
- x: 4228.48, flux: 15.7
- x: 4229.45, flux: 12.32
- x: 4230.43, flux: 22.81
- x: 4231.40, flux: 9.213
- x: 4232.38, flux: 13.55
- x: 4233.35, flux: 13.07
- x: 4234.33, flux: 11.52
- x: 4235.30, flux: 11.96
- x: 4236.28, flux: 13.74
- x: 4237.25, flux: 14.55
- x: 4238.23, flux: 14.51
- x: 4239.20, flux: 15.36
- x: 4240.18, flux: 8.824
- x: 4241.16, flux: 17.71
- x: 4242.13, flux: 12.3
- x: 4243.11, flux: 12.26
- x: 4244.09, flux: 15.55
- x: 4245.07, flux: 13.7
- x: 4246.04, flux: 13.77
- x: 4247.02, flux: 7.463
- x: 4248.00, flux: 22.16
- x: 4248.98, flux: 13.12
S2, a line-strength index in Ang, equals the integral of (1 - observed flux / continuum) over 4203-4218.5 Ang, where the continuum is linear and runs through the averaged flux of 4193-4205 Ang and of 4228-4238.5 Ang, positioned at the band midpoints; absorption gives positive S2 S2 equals 1.1 Ang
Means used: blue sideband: 12.8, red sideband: 13.9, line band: 12.3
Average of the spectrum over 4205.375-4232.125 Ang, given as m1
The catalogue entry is 13.2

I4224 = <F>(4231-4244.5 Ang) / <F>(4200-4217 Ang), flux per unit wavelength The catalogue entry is 1.1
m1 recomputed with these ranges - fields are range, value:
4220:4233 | 14.1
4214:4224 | 12.7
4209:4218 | 12.4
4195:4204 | 12.7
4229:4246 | 13.7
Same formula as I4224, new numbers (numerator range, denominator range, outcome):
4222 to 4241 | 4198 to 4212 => 1.12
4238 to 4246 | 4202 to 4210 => 1.17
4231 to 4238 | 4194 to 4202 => 0.95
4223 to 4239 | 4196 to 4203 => 1.11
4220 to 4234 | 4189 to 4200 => 1.02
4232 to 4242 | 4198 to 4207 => 1.11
